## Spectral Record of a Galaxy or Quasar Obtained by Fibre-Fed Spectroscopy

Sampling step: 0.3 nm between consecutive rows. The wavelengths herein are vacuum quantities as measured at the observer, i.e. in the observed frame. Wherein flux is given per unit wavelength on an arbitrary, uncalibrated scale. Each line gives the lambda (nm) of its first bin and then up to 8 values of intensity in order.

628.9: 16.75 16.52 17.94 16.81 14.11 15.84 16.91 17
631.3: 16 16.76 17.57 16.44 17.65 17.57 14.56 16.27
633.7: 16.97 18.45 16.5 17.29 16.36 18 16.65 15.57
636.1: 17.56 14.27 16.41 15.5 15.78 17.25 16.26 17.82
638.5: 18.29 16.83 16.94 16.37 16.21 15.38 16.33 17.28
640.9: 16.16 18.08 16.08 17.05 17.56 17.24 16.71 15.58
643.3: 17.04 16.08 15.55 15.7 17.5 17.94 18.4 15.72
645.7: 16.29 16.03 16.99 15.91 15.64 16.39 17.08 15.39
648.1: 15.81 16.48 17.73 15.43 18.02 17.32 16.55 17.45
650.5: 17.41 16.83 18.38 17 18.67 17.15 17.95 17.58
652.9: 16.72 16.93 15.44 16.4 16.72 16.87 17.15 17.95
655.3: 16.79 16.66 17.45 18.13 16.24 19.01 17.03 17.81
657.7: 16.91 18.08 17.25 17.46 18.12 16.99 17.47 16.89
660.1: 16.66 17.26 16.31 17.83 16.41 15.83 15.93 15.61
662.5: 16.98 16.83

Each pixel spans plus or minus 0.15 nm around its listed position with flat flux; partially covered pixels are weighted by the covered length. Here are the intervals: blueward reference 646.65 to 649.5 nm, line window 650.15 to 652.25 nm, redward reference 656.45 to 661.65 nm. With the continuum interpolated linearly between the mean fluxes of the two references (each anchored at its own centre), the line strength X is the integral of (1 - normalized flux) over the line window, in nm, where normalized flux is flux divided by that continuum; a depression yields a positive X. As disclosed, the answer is -0.11 nm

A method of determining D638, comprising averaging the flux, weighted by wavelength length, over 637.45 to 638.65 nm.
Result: 17.4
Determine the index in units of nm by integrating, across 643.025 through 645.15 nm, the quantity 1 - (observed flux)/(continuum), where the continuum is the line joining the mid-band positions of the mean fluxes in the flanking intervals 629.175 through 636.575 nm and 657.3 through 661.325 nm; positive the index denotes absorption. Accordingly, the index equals 0.02 nm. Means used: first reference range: 16.6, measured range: 16.7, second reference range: 17.3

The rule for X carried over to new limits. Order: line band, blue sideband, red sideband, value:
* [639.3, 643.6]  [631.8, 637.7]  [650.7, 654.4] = 0.05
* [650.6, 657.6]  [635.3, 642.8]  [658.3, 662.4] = -0.20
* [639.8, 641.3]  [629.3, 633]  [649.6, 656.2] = 0.03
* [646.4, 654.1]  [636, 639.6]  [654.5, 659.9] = 0.11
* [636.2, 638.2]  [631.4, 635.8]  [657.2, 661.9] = 0.10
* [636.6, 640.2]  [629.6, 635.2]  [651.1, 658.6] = 0.05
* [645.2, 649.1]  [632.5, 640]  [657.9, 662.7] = 0.12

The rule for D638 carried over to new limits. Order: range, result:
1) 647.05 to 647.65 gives 16.7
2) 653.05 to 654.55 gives 16.5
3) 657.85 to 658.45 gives 17.7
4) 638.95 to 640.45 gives 16.2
